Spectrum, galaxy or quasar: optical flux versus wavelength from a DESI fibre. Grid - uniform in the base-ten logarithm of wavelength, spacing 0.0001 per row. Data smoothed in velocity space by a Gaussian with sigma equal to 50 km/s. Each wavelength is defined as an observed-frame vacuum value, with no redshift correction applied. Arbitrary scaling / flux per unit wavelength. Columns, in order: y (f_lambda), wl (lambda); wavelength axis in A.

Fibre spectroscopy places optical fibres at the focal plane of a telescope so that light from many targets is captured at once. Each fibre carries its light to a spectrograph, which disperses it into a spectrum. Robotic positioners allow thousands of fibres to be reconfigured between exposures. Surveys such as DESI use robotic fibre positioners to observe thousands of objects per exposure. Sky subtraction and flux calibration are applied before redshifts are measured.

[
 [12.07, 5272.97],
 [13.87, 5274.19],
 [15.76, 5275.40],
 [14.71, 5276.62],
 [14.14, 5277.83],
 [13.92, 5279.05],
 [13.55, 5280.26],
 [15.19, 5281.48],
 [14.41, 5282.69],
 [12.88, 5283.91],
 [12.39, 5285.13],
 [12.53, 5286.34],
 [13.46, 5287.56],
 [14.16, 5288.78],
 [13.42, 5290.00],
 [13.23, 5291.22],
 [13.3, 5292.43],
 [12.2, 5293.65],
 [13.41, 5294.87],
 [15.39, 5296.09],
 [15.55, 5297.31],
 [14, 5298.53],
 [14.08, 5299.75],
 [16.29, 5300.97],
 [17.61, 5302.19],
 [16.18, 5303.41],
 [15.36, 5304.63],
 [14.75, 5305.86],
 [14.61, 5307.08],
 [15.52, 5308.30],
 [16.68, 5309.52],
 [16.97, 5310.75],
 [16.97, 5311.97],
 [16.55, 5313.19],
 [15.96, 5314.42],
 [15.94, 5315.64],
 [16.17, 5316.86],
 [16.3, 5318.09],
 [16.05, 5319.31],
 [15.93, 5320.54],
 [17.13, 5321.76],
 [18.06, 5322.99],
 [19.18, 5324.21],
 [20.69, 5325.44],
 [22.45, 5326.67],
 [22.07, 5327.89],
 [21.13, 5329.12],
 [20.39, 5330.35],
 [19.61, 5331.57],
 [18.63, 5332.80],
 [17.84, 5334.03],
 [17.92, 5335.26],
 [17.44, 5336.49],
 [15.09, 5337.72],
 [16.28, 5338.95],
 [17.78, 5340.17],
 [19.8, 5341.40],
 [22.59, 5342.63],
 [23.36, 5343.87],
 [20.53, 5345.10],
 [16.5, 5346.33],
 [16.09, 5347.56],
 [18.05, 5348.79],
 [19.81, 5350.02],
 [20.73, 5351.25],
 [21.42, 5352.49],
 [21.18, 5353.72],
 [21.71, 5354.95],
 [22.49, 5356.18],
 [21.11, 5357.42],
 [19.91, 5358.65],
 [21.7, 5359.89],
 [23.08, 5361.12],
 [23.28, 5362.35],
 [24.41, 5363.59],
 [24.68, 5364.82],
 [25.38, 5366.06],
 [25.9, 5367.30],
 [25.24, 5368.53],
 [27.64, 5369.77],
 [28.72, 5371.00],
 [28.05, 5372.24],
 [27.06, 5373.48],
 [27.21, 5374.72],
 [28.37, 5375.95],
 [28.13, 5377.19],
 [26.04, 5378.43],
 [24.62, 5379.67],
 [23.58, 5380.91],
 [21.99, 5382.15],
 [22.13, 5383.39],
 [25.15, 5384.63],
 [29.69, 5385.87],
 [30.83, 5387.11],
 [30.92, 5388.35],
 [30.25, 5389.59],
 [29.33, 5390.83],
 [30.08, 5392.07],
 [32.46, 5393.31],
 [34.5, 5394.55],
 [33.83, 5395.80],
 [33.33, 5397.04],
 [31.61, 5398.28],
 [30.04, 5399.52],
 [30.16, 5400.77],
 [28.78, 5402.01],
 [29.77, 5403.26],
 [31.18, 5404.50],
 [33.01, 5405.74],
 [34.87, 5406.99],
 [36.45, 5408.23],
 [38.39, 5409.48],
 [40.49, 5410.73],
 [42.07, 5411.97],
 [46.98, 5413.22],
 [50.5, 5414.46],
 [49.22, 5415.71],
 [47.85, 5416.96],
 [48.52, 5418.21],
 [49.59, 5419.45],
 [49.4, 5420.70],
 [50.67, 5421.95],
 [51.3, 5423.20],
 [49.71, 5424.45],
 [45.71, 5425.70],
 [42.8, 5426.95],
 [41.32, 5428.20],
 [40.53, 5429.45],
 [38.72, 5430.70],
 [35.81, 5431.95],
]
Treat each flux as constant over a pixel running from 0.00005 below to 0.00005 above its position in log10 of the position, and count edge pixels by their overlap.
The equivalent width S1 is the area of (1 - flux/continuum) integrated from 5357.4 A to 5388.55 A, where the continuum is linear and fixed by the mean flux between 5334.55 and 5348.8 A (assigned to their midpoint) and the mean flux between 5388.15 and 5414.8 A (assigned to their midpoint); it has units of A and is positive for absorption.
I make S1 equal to 1.3 A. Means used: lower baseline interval 18.5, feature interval 25.6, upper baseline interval 34.4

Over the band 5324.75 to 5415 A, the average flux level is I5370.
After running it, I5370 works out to 26.1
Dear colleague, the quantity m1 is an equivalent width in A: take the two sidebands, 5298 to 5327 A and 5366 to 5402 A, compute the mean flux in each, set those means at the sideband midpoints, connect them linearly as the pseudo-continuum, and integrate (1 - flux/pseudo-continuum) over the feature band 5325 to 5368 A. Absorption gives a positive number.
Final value 3.0 A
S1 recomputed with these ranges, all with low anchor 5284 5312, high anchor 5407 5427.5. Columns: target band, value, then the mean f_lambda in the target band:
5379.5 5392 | 3.53 A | 27.1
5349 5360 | 3.16 A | 21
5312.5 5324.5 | 2.00 A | 16.7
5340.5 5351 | 2.91 A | 19.6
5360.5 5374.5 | 3.01 A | 25.8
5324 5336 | 1.53 A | 20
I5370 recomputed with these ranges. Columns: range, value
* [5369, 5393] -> 27.4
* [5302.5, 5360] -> 18.5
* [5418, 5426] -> 49.5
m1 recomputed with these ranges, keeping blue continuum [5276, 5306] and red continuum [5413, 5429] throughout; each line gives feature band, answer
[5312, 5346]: 7.74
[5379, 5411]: 8.33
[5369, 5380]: 2.60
